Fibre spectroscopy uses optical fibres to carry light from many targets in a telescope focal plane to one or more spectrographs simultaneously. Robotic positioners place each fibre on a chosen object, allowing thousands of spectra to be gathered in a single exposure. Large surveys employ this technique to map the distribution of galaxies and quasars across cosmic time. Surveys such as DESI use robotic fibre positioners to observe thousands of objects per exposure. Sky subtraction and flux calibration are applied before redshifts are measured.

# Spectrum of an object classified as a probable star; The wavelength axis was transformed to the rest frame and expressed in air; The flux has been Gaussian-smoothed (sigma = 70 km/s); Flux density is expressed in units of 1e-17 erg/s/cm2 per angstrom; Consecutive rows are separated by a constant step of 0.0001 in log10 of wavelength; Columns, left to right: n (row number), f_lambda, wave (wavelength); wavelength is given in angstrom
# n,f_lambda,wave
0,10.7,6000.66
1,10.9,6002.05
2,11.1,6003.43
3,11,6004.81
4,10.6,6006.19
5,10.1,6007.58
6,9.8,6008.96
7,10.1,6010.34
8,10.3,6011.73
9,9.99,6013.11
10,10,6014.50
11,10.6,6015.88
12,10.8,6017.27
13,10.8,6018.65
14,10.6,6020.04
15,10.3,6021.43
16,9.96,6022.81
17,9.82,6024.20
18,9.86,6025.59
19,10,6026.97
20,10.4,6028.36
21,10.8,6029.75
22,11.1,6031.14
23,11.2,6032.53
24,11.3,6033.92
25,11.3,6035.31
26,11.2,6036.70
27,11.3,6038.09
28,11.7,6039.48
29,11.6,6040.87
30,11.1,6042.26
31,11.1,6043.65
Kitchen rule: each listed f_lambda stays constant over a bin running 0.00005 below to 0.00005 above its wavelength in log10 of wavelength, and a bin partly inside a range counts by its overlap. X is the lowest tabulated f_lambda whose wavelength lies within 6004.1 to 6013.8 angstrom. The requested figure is 9.8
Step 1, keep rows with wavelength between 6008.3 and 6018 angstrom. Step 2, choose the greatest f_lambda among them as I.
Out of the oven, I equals 10.8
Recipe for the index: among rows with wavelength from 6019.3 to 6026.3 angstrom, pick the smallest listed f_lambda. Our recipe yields 9.82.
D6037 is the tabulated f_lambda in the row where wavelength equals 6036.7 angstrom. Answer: 11.2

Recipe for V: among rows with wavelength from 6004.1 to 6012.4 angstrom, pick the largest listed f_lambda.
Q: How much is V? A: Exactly 11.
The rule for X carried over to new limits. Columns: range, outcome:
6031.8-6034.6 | 11.2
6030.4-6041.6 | 11.1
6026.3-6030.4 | 10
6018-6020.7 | 10.6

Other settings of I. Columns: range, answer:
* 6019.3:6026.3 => 10.6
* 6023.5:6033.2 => 11.2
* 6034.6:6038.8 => 11.3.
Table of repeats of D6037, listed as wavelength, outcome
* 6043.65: 11.1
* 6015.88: 10.6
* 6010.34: 10.1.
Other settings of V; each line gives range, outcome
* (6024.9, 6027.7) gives 10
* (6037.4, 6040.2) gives 11.7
